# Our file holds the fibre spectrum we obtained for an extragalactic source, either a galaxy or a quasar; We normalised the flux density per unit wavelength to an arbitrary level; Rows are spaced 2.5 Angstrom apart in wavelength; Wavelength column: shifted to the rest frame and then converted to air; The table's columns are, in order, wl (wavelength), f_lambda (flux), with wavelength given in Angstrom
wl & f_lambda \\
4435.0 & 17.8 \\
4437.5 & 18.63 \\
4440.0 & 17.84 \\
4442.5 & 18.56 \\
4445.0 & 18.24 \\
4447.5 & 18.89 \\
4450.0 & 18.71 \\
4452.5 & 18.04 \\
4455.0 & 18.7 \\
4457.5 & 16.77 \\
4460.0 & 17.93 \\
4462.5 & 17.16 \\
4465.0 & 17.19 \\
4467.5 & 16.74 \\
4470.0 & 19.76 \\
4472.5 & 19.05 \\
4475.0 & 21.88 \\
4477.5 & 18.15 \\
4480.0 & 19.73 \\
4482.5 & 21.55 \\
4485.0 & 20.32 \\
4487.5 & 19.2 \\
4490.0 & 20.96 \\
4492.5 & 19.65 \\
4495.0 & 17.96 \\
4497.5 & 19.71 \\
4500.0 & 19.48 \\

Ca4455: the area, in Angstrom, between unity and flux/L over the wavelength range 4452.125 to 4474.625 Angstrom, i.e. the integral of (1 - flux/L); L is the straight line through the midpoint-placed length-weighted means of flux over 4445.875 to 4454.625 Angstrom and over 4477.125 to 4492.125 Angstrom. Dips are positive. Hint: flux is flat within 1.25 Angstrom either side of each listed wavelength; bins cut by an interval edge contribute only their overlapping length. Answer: 1.25 Angstrom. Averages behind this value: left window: 18.5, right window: 20.1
